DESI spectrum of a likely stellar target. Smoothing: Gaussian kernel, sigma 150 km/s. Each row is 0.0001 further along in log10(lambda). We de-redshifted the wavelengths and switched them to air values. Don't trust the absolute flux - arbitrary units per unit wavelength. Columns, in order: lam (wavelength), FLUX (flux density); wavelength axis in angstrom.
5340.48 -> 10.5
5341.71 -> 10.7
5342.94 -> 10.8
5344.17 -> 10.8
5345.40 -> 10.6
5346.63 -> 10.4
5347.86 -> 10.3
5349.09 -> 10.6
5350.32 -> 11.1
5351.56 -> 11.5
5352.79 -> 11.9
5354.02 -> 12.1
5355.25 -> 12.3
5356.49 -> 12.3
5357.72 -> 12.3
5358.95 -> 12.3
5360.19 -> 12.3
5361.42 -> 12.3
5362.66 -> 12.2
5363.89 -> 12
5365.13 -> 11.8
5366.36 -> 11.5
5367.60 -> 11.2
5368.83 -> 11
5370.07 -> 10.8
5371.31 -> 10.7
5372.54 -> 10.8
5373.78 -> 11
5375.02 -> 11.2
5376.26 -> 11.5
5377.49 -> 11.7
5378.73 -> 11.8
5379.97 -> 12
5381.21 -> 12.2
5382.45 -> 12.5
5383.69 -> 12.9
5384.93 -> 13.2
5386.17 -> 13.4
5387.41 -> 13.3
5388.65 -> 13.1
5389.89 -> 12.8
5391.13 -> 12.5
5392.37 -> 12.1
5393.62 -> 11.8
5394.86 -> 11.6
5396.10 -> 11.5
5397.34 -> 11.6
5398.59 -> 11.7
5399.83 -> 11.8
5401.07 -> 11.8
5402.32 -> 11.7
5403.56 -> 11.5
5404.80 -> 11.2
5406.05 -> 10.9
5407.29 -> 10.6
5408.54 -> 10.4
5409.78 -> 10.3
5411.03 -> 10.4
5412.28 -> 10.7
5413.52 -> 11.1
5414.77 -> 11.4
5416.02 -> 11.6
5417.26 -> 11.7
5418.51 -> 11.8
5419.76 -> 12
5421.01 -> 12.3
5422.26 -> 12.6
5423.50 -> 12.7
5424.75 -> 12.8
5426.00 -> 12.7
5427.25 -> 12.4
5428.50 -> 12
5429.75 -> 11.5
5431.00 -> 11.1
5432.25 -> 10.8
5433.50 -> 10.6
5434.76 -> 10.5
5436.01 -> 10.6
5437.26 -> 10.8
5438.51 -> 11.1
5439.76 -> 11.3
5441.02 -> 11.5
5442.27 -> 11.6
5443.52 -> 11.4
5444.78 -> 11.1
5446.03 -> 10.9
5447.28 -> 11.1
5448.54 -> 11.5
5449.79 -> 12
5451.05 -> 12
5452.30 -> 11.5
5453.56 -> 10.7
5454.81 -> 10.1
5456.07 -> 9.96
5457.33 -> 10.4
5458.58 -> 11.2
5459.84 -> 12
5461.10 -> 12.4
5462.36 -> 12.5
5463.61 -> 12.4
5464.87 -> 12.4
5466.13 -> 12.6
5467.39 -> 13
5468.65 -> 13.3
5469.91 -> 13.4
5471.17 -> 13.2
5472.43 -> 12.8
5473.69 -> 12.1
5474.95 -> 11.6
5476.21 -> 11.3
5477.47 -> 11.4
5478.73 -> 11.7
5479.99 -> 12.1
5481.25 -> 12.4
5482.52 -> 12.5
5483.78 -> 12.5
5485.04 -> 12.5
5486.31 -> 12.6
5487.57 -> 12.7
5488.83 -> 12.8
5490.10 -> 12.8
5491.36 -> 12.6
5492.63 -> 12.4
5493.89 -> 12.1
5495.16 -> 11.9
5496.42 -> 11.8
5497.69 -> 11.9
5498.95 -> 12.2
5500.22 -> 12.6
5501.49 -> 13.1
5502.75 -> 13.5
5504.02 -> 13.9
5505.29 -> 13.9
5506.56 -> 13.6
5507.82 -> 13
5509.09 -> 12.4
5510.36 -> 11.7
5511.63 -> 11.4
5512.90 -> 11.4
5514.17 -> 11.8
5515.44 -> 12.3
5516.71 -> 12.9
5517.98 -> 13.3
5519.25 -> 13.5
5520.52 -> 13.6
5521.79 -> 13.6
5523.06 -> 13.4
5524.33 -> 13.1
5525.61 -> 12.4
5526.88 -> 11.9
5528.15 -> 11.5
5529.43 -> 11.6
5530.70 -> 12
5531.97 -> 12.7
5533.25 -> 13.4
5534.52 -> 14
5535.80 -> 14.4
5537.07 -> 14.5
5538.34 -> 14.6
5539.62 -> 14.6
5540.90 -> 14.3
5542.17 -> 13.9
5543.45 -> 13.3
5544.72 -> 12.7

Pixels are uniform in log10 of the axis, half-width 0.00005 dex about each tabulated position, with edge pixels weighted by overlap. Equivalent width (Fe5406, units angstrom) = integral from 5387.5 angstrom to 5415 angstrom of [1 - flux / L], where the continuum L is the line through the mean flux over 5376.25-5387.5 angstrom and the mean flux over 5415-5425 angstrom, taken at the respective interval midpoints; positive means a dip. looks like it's 1.8 angstrom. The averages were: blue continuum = 12.5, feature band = 11.5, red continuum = 12.1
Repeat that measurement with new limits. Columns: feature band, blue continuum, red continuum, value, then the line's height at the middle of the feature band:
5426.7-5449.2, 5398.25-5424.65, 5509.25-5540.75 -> 1.1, 11.8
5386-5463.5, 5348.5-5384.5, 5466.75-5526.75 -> 3.6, 12.1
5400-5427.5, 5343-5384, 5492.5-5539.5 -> 0.9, 12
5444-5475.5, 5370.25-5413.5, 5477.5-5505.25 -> 1.0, 12.3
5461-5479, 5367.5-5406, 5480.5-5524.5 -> 0.0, 12.4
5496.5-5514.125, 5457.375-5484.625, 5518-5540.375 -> 0.3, 12.8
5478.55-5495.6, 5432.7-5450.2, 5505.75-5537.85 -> -0.5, 12.1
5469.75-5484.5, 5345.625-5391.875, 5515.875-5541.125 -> 0.7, 12.8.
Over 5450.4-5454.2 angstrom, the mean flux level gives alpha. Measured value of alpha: 11.4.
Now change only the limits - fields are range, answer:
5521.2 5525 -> 13.3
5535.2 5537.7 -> 14.5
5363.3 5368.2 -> 11.6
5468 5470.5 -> 13.3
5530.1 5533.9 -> 12.7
